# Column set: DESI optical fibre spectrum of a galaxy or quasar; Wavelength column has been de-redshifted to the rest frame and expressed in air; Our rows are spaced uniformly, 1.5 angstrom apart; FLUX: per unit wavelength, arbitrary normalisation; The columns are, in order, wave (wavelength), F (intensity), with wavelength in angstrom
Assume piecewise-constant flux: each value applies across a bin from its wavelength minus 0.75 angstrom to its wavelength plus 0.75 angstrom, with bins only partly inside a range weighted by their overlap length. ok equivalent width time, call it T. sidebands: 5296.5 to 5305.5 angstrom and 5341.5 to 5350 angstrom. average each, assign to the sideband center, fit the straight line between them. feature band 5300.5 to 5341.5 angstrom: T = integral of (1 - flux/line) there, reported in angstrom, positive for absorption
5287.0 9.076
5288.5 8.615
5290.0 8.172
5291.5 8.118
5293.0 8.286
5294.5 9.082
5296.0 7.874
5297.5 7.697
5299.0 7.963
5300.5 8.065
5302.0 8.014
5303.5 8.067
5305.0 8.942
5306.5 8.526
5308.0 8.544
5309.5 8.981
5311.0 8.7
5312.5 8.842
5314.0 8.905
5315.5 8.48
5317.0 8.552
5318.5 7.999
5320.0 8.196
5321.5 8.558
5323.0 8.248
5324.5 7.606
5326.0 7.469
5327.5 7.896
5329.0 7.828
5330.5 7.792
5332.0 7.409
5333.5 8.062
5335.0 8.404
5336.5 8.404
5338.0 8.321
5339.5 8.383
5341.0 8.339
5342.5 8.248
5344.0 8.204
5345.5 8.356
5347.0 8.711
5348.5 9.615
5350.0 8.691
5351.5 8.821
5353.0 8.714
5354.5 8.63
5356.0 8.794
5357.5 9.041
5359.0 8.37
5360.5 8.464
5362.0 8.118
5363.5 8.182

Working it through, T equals 0.3 angstrom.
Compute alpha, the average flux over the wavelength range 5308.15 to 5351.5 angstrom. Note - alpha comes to 8.34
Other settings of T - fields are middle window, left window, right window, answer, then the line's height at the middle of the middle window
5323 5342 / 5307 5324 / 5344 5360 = 1.4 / 8.63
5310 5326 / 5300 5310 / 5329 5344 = -0.1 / 8.32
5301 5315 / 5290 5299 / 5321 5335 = -0.9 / 8.07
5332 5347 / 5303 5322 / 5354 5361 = 0.6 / 8.63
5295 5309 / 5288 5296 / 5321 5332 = 0.0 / 8.24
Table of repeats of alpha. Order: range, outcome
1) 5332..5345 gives 8.25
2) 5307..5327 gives 8.39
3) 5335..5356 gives 8.57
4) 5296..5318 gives 8.42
